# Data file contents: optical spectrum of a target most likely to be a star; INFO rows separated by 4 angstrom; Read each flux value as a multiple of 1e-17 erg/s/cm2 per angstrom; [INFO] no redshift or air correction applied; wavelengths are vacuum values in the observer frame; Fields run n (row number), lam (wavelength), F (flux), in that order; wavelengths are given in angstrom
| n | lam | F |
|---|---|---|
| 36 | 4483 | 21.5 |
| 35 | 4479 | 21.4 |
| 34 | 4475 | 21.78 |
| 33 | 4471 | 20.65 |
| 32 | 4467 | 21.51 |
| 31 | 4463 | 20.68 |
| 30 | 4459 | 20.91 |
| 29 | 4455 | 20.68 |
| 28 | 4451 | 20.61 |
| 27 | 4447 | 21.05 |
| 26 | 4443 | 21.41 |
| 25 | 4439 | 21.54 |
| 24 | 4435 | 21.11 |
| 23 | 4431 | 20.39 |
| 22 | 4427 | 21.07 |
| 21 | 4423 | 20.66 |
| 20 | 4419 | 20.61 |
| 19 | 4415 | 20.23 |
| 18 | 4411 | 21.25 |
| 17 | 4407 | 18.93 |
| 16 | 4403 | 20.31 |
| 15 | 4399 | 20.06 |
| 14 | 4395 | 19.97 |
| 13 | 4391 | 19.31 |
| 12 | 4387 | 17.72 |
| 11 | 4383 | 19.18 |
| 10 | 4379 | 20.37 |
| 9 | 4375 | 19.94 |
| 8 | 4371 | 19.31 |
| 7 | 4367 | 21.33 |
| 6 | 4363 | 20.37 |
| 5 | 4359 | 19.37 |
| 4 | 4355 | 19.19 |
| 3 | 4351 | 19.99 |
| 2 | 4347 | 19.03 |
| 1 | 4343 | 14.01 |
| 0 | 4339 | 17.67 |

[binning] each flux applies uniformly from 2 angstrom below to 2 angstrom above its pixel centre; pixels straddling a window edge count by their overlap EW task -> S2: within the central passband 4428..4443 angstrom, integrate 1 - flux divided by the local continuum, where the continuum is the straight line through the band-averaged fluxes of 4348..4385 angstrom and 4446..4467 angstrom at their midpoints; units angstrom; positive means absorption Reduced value -0.3 angstrom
